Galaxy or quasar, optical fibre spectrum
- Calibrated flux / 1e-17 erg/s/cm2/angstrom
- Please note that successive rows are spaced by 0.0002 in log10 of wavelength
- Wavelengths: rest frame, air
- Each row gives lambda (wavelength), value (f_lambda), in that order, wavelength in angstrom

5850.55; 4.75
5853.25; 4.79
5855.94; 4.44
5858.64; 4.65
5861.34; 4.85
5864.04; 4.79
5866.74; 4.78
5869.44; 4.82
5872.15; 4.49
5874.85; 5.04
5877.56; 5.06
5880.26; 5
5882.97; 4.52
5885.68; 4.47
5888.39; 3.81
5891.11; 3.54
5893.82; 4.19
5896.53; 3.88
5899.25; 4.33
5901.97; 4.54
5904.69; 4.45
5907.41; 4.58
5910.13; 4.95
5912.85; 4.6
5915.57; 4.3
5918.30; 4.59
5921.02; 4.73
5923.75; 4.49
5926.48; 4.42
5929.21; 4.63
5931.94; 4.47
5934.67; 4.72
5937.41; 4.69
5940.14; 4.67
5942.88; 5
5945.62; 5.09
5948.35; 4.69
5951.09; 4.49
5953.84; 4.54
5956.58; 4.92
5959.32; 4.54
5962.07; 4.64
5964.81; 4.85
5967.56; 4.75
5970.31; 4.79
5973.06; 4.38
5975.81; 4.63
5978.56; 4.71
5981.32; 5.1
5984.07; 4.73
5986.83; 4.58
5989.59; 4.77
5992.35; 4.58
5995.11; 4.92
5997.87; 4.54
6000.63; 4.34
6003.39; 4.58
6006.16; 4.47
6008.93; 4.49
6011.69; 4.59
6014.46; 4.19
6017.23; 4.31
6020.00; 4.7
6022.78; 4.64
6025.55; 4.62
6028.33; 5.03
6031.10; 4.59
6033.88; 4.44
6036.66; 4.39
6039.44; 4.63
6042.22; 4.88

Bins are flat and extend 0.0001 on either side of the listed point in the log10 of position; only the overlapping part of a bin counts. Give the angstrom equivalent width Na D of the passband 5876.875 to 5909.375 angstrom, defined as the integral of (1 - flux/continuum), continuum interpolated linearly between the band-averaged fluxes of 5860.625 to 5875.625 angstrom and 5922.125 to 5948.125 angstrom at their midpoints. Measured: 2.7 angstrom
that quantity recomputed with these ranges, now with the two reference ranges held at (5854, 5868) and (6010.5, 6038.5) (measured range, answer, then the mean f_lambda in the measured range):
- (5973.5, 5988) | -0.4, 4.73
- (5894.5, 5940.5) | 1.3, 4.52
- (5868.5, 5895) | 1.1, 4.49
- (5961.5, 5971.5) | -0.3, 4.77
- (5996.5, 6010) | 0.3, 4.48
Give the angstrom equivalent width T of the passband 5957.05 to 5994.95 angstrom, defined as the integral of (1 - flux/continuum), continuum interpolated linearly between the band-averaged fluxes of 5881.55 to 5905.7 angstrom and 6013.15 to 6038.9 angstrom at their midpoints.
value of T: -2.5 angstrom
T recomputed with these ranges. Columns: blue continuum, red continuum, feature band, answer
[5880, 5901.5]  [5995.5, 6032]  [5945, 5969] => -1.8 angstrom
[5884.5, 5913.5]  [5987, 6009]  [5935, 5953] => -1.4 angstrom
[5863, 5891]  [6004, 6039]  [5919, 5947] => -0.6 angstrom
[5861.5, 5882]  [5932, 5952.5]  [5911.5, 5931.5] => 1.0 angstrom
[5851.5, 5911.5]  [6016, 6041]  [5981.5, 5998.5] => -0.5 angstrom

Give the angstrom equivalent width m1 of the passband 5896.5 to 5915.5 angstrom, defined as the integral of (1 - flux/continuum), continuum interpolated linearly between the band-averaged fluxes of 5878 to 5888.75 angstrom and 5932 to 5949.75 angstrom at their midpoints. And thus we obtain 0.6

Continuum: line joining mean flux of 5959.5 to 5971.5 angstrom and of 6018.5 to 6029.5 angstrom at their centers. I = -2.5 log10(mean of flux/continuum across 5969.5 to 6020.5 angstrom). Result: 0.03 mag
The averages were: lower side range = 4.73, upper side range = 4.73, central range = 4.6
